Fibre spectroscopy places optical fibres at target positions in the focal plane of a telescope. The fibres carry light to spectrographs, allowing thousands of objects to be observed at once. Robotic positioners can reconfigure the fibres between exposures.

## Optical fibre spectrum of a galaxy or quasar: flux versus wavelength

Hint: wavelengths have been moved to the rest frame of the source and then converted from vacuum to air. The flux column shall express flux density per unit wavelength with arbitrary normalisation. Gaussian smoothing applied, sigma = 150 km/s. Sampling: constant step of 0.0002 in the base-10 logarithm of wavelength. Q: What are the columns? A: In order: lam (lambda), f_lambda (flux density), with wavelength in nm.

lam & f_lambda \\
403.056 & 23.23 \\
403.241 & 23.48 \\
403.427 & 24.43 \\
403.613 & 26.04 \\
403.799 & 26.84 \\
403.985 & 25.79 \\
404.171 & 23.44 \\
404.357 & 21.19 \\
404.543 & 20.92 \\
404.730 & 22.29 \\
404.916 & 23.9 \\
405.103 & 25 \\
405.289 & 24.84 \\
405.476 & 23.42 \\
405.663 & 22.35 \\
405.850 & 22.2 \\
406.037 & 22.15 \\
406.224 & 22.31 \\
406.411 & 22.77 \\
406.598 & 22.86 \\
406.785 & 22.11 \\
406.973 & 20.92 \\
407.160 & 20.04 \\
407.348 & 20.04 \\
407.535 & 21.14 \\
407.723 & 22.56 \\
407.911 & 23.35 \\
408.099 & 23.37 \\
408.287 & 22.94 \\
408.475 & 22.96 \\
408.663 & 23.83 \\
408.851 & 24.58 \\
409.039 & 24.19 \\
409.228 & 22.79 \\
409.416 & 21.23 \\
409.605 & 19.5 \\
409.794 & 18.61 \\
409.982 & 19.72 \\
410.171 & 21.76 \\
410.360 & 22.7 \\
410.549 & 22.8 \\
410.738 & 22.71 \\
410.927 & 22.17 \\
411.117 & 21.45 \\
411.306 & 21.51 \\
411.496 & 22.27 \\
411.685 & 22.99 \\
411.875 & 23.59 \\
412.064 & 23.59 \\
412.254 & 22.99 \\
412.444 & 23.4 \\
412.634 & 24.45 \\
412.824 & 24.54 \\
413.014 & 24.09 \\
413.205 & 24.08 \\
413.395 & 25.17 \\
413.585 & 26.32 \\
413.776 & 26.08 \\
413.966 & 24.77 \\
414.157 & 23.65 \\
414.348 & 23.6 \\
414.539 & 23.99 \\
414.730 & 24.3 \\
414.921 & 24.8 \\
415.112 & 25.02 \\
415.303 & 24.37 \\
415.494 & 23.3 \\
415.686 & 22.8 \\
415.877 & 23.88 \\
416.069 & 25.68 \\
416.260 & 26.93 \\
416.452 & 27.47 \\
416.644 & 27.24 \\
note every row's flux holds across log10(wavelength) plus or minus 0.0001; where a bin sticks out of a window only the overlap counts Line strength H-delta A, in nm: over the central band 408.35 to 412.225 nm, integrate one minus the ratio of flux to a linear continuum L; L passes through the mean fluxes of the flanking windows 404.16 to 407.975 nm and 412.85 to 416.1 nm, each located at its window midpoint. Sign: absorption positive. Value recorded 0.186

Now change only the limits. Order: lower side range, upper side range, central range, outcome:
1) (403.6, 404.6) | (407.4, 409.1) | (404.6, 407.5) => 0.143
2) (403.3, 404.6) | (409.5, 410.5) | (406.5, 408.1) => 0.031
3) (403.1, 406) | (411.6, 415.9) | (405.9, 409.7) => 0.252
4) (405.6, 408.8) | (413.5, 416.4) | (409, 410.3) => 0.113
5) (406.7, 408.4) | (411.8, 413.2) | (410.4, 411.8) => 0.057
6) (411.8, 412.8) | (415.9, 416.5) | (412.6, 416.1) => 0.081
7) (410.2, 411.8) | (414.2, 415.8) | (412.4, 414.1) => -0.111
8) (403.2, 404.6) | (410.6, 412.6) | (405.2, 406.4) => 0.046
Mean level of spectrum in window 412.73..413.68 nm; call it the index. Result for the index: 24.8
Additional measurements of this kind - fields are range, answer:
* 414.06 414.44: 23.6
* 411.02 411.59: 21.7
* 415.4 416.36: 24.5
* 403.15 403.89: 25.2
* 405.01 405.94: 23.6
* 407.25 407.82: 21.2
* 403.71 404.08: 26.3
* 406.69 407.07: 21.5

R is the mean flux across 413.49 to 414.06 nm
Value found 25.7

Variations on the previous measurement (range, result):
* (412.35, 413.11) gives 24.1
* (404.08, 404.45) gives 22.3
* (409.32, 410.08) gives 19.8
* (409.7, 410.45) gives 20.7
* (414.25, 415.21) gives 24.3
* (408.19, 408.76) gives 23.3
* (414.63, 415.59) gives 24.4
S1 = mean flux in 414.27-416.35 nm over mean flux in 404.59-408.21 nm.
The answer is 1.09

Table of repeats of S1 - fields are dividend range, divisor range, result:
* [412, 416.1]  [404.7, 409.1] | 1.07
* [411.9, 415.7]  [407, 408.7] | 1.10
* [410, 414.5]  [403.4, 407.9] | 1.02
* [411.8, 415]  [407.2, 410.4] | 1.10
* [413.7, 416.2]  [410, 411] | 1.10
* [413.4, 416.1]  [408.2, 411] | 1.10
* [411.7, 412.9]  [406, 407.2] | 1.08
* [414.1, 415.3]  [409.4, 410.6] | 1.17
